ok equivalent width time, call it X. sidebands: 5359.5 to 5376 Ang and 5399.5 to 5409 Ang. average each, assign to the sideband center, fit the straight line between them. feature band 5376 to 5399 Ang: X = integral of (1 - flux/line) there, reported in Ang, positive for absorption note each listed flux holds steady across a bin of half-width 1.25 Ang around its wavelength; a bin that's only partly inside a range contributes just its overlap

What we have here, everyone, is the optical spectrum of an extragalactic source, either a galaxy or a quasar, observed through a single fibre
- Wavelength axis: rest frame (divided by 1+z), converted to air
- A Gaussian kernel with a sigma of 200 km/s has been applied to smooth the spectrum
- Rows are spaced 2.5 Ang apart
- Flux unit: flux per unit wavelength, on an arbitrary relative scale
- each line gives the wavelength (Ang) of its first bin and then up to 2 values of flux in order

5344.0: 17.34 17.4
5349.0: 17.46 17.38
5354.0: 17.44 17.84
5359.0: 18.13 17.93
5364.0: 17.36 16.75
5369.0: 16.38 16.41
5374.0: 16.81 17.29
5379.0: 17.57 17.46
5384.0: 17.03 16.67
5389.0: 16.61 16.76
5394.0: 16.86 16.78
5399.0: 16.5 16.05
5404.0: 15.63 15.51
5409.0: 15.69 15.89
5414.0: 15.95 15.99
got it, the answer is -0.87 Ang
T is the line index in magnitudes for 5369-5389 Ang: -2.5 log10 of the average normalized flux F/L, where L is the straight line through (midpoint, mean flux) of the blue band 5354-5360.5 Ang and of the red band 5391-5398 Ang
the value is 0.02 mag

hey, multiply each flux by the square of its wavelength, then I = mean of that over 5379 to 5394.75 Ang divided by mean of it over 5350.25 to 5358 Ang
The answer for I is 0.98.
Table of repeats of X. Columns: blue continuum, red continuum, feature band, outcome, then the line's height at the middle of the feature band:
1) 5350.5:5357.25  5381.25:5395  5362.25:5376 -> 0.34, 17.2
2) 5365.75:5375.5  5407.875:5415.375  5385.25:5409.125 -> -0.33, 16.1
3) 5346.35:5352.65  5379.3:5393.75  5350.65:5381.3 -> -0.13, 17.2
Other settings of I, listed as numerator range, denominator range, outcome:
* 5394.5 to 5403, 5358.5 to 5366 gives 0.94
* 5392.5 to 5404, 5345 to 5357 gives 0.96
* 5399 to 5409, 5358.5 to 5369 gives 0.92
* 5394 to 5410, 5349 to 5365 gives 0.93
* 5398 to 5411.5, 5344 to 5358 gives 0.92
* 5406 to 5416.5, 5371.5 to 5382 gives 0.93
